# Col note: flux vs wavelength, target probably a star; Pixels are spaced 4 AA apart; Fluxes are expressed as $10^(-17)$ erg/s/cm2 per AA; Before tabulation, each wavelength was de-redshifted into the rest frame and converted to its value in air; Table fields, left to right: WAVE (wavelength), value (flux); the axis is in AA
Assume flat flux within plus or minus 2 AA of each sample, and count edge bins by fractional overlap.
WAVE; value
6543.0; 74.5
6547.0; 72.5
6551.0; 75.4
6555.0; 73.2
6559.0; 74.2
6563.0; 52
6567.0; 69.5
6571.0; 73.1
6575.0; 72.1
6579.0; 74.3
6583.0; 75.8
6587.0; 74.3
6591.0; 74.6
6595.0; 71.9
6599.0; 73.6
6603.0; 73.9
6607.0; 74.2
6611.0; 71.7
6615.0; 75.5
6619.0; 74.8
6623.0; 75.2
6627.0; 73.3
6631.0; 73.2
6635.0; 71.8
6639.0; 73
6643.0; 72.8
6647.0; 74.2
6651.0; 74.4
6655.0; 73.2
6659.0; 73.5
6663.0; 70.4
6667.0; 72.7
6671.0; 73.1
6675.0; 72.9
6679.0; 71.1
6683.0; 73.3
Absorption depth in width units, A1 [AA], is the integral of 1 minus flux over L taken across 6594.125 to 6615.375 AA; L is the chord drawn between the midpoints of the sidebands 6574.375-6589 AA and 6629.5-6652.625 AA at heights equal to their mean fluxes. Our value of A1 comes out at 0.1 AA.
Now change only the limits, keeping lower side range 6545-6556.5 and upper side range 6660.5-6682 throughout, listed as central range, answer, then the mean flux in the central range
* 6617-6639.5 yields -0.3 AA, 73.6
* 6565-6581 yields 0.3 AA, 72.2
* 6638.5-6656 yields -0.3 AA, 73.6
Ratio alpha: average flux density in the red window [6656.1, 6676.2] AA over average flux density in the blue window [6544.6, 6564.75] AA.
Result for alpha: 1.0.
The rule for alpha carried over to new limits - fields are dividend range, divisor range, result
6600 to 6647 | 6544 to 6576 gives 1.05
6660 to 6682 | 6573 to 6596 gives 0.98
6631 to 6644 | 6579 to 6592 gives 0.97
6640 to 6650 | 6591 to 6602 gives 1.00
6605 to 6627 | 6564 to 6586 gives 1.03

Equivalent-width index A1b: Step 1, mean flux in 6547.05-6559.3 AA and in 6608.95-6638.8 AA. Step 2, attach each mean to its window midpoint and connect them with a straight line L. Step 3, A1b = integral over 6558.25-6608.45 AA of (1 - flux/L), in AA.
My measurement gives 1.4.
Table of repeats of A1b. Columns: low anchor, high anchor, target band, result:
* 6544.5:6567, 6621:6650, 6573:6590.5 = -0.8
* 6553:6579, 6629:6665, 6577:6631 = -2.3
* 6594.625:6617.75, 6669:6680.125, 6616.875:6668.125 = -0.2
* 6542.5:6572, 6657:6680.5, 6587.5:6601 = -0.5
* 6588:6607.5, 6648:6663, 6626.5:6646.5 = 0.1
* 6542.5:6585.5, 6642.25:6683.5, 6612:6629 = -0.5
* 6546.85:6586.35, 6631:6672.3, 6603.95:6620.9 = -0.4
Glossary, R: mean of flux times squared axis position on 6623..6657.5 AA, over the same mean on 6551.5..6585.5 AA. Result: 1.1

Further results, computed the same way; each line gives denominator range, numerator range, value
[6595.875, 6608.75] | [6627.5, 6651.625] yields 1.00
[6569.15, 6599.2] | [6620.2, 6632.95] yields 1.02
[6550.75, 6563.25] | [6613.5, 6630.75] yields 1.08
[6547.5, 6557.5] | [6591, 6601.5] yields 1.00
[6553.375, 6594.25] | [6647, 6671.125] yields 1.05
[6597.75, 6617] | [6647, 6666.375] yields 1.00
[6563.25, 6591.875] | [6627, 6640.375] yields 1.03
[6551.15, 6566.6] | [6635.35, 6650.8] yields 1.11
